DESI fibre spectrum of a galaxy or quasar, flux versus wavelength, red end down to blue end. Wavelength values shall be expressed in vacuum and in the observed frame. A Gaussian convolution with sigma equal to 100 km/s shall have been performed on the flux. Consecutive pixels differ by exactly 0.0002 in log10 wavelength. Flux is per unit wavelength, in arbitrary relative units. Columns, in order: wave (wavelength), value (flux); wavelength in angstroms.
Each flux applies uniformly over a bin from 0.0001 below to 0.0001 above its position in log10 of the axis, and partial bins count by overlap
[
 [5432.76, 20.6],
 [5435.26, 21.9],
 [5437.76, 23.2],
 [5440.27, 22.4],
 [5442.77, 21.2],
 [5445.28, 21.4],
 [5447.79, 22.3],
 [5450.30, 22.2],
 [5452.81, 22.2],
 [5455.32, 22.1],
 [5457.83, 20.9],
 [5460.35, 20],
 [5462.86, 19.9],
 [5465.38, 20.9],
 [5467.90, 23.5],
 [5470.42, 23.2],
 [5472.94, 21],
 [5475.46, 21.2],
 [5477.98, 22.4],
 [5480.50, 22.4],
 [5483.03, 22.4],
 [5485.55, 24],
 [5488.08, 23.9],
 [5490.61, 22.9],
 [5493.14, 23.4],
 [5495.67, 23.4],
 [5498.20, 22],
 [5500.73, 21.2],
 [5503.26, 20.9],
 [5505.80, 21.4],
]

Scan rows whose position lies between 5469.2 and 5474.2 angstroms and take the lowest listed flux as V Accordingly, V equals 21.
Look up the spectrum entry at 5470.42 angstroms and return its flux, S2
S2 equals 23.2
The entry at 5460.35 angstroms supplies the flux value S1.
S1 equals 20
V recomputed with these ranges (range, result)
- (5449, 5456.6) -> 22.1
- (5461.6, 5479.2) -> 19.9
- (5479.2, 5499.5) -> 22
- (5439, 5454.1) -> 21.2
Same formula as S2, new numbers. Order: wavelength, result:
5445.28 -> 21.4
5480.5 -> 22.4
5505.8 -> 21.4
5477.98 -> 22.4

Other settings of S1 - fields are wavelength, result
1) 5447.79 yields 22.3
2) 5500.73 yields 21.2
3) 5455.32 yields 22.1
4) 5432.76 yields 20.6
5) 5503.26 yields 20.9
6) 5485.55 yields 24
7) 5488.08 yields 23.9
